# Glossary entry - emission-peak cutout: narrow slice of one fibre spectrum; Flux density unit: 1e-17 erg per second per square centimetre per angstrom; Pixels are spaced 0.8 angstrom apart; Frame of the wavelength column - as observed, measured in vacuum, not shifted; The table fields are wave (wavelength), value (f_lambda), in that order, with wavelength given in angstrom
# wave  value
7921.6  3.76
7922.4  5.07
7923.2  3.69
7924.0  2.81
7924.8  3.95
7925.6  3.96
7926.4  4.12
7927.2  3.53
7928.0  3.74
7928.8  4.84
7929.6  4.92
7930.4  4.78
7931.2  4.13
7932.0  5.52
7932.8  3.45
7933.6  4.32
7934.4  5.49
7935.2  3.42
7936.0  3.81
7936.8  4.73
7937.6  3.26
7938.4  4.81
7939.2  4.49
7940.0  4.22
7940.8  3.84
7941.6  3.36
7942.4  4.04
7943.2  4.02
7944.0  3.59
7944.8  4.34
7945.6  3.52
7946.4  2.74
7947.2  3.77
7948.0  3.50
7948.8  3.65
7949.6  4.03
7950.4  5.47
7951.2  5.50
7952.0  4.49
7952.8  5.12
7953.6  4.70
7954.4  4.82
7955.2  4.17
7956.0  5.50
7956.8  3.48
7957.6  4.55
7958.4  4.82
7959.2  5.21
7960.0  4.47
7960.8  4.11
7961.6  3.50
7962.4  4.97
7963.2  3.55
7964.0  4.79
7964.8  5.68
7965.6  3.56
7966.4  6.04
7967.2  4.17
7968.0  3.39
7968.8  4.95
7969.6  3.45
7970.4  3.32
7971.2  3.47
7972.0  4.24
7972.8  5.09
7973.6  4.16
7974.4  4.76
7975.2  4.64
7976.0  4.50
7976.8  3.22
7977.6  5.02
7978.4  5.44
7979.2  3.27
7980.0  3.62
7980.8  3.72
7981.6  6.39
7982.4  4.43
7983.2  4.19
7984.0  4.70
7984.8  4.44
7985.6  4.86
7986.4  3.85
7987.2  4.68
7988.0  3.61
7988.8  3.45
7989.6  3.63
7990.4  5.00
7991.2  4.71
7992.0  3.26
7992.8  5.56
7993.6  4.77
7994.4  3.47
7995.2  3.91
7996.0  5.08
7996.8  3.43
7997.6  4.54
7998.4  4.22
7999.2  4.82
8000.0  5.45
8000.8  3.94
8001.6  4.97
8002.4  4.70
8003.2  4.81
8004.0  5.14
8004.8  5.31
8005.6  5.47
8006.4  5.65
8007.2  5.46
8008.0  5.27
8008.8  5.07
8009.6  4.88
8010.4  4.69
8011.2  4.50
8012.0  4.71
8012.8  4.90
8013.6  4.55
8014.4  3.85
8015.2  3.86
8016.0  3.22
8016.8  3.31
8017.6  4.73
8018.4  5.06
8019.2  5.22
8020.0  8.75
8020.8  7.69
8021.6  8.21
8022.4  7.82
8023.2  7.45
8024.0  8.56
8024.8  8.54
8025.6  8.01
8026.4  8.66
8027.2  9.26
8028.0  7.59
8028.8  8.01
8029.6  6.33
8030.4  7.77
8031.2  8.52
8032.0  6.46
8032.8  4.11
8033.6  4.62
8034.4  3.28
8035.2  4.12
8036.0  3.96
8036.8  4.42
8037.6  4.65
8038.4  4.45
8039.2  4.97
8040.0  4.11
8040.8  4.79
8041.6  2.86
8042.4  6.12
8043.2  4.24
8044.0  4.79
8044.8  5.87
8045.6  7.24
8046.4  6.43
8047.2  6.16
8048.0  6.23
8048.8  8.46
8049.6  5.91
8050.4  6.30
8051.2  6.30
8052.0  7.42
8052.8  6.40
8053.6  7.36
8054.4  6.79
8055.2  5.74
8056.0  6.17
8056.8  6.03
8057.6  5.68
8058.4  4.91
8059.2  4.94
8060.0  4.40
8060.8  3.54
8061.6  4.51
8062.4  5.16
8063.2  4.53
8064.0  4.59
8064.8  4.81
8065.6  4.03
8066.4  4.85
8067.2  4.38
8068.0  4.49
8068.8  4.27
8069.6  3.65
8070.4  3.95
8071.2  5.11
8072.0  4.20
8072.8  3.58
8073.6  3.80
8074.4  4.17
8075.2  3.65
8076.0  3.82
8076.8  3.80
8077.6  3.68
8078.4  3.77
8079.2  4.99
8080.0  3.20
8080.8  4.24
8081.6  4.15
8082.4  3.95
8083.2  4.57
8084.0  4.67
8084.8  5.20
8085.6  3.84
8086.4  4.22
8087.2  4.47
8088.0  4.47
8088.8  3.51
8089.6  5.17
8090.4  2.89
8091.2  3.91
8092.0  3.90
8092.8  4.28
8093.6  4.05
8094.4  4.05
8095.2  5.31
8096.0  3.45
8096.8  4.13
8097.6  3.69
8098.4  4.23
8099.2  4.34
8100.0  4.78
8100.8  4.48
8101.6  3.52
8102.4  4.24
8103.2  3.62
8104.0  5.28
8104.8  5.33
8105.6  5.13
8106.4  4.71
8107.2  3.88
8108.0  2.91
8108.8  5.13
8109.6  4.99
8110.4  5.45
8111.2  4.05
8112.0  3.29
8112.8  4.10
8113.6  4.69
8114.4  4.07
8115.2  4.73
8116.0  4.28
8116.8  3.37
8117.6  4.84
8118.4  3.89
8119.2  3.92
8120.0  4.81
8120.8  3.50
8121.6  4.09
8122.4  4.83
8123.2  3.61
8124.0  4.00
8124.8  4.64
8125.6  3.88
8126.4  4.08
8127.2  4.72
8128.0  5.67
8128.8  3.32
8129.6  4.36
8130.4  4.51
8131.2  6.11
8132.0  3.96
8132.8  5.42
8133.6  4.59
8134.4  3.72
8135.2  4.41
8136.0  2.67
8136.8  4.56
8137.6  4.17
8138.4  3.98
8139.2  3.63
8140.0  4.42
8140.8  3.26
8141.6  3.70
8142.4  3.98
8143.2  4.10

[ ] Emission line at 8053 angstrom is [N II]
